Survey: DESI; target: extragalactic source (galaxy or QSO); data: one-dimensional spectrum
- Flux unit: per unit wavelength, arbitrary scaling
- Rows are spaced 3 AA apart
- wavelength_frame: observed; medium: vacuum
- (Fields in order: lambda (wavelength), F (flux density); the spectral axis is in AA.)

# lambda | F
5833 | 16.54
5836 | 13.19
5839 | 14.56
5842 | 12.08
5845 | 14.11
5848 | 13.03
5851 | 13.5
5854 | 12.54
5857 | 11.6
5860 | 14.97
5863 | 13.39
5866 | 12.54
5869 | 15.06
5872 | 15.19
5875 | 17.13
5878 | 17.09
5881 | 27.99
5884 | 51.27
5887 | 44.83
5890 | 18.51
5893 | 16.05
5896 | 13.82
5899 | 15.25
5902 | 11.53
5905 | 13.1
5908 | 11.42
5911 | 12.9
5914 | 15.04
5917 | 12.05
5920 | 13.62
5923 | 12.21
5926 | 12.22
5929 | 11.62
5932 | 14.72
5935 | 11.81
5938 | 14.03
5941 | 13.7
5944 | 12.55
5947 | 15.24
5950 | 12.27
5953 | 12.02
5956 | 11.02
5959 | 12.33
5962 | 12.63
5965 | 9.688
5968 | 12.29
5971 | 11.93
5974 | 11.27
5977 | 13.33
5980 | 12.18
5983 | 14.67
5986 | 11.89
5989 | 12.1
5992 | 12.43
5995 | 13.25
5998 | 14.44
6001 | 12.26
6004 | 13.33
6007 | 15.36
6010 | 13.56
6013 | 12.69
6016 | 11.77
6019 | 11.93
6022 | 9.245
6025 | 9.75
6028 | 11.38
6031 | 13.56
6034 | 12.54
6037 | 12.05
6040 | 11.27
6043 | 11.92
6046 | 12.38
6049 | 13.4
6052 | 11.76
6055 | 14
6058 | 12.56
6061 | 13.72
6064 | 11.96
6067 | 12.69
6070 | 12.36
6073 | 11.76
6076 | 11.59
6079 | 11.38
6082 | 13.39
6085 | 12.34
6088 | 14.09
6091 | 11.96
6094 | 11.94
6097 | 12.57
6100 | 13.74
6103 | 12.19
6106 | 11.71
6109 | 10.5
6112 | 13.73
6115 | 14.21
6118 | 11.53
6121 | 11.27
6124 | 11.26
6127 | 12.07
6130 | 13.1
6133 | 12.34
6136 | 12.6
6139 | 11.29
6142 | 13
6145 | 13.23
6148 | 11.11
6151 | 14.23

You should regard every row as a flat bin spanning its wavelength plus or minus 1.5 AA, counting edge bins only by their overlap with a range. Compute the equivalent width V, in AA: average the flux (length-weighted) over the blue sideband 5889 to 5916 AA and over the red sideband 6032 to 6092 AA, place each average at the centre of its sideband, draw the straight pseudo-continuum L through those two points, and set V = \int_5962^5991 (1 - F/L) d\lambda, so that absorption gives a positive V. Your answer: 2.5 AA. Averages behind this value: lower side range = 14.1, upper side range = 12.5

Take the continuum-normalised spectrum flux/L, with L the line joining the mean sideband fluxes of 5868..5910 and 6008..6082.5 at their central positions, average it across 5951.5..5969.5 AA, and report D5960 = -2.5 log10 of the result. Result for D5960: 0.392 mag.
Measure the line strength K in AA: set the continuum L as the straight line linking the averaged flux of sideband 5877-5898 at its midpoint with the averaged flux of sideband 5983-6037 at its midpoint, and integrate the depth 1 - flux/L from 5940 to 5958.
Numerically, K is 6.4 AA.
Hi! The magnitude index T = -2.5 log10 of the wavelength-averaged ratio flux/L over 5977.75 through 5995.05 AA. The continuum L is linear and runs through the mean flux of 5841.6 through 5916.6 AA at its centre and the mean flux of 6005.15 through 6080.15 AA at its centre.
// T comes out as 0.10 mag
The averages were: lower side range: 17.4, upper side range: 12.3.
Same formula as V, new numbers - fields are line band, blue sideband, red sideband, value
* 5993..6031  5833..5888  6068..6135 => 5.5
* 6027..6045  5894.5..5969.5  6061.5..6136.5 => 0.5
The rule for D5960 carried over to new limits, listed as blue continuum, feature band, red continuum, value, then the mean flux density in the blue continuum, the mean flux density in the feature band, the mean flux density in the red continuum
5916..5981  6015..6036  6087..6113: 0.09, 12.5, 11.5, 12.4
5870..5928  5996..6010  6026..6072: 0.04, 18.4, 13.8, 12.5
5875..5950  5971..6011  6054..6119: 0.15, 17.1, 13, 12.5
